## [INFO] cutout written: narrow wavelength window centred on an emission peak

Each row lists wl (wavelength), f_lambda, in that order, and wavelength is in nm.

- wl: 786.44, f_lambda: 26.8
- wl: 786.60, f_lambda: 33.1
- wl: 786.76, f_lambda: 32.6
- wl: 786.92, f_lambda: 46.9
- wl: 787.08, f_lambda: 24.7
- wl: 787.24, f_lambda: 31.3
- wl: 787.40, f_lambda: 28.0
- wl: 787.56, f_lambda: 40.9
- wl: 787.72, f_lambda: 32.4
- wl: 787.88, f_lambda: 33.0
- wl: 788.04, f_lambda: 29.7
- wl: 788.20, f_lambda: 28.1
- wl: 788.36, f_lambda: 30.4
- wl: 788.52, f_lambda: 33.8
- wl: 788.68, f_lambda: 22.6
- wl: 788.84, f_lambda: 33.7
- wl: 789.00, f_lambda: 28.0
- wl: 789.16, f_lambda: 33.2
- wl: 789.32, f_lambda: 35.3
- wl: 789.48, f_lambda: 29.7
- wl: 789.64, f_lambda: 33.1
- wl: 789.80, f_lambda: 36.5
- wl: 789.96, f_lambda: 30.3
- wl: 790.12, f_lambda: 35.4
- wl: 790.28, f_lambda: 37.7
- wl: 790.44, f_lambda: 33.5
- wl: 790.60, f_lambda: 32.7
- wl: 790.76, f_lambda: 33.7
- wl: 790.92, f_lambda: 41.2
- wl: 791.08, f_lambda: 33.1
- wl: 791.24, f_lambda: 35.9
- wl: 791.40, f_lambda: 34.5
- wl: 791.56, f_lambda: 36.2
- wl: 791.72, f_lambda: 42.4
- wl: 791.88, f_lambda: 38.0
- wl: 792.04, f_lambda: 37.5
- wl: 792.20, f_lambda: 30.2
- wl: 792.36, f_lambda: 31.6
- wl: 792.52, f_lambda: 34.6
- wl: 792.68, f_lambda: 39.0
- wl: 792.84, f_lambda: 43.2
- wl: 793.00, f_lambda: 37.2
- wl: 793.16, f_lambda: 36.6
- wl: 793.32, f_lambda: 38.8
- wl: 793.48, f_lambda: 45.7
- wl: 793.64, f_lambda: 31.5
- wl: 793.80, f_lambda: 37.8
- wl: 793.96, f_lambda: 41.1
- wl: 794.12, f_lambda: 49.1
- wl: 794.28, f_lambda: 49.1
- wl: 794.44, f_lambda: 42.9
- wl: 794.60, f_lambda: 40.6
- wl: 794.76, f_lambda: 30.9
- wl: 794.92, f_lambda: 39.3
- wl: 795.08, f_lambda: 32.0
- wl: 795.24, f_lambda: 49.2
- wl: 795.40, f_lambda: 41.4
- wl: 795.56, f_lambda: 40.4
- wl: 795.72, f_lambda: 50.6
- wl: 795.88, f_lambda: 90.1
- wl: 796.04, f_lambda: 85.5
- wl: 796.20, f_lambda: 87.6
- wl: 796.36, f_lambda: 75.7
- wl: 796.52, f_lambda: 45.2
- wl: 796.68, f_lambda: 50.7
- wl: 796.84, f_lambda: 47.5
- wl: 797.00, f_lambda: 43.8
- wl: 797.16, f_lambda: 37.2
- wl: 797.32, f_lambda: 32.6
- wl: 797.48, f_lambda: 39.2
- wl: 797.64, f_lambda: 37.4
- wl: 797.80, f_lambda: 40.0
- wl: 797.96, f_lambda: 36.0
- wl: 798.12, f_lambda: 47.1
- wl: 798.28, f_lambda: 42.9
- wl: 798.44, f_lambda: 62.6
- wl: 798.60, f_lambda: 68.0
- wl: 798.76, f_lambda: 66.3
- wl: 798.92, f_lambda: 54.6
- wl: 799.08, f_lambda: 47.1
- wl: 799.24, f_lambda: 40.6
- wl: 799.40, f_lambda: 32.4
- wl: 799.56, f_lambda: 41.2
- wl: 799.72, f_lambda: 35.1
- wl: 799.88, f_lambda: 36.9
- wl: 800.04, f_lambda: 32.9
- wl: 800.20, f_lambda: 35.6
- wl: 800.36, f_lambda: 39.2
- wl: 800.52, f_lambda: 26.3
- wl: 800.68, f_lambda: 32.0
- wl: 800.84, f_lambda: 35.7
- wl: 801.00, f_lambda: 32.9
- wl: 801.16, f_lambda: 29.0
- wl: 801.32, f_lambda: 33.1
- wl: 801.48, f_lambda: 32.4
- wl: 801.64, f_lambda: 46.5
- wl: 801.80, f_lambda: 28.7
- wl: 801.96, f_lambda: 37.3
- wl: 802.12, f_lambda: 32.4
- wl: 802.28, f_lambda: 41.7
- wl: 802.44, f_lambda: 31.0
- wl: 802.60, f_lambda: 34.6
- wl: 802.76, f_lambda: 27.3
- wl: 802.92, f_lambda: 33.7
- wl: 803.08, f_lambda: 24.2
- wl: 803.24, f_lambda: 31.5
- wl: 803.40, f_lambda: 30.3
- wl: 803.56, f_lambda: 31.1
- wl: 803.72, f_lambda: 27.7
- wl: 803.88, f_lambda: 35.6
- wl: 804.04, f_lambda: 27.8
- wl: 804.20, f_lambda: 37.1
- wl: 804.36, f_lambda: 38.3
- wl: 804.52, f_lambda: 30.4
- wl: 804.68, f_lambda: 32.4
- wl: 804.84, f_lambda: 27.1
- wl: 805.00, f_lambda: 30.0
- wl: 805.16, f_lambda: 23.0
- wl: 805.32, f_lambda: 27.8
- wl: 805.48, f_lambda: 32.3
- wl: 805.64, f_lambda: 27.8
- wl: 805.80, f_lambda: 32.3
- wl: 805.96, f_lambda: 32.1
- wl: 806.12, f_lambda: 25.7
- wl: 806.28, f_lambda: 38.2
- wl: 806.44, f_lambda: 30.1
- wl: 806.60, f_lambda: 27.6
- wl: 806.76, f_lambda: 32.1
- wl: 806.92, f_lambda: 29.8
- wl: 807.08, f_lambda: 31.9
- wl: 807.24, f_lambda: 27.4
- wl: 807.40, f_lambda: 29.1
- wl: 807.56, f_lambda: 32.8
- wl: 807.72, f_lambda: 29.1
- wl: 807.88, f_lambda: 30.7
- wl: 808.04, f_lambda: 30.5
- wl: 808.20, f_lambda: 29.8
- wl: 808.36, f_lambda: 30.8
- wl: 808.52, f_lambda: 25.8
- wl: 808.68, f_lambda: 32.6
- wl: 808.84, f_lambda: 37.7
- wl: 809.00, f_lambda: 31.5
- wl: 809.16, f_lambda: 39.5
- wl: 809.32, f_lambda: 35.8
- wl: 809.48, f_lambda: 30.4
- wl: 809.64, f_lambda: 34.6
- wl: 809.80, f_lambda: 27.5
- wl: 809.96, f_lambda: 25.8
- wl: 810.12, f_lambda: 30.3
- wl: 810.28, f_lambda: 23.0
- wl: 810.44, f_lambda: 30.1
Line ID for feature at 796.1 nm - H-alpha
